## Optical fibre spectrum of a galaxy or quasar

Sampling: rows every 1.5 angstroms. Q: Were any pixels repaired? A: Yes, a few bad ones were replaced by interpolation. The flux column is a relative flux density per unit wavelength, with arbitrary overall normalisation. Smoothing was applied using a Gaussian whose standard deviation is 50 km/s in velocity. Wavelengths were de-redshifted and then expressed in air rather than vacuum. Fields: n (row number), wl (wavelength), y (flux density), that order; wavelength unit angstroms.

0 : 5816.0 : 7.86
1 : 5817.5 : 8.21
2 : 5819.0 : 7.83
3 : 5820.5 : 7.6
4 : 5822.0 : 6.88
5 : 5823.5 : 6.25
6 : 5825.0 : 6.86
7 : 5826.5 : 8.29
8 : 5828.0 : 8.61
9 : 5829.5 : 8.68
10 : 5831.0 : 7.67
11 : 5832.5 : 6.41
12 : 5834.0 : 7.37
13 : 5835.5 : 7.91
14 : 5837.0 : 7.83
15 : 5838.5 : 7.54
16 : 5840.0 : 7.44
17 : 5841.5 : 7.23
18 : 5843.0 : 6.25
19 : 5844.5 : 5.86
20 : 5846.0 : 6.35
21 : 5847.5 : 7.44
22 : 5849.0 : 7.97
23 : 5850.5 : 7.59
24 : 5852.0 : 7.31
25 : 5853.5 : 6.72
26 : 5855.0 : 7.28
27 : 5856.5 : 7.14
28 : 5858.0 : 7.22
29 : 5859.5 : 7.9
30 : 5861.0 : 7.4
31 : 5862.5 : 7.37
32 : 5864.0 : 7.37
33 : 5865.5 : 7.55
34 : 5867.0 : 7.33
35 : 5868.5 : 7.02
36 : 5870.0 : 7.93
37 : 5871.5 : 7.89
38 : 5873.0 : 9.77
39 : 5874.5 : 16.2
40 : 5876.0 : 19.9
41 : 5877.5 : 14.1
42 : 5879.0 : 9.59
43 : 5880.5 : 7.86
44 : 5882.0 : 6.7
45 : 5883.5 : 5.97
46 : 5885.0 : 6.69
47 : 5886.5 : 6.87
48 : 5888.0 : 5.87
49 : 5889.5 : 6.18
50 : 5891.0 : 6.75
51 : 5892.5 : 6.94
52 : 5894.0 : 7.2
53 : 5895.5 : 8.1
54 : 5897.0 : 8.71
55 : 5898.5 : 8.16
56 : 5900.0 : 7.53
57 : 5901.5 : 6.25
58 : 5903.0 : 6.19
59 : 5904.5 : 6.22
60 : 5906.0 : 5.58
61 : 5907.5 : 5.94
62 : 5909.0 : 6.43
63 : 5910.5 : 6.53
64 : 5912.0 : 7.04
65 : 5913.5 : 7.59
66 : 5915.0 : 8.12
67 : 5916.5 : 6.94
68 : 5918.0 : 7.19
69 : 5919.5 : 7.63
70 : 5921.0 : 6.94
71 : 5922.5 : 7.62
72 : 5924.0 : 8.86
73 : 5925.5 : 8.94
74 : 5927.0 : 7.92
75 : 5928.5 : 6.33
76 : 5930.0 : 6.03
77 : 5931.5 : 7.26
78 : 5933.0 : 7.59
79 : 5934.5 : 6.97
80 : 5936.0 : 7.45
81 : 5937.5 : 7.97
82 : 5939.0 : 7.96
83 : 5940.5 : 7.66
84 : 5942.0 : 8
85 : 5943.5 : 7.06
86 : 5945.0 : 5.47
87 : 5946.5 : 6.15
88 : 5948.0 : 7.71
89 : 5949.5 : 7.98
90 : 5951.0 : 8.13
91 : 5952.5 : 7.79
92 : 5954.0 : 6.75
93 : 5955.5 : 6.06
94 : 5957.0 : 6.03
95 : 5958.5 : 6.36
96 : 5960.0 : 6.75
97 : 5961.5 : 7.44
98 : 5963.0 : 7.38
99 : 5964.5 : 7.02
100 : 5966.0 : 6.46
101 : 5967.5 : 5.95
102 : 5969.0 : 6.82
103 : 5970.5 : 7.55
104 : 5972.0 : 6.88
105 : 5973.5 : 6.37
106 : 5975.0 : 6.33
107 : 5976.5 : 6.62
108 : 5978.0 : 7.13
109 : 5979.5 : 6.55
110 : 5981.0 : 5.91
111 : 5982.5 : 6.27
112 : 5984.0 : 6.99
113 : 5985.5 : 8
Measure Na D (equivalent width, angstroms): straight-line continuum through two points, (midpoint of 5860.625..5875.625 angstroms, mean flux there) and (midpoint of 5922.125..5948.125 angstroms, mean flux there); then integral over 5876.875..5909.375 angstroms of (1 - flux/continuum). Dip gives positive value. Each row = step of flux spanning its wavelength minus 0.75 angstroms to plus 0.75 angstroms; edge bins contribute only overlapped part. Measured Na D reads 4.3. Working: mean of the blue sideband 8.9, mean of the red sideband 7.37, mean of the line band 7.25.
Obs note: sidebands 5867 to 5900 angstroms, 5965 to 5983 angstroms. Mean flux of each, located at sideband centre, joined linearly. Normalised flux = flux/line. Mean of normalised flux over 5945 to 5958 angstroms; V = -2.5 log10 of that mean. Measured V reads 0.02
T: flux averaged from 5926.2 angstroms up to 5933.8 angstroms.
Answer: 7.04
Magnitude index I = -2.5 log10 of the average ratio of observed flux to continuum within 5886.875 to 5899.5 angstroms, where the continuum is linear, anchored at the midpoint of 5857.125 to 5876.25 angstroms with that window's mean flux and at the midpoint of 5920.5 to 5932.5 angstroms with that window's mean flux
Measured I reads 0.153 mag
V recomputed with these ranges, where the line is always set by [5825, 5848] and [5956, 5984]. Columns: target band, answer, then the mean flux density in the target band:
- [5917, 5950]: -0.081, 7.39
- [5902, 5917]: 0.053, 6.65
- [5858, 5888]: -0.233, 8.9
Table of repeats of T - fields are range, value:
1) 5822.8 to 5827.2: 7.13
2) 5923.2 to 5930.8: 7.61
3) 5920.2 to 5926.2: 8.08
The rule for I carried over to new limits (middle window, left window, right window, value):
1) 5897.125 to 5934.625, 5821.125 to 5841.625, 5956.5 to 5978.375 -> -0.02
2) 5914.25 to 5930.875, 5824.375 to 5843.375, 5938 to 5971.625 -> -0.05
